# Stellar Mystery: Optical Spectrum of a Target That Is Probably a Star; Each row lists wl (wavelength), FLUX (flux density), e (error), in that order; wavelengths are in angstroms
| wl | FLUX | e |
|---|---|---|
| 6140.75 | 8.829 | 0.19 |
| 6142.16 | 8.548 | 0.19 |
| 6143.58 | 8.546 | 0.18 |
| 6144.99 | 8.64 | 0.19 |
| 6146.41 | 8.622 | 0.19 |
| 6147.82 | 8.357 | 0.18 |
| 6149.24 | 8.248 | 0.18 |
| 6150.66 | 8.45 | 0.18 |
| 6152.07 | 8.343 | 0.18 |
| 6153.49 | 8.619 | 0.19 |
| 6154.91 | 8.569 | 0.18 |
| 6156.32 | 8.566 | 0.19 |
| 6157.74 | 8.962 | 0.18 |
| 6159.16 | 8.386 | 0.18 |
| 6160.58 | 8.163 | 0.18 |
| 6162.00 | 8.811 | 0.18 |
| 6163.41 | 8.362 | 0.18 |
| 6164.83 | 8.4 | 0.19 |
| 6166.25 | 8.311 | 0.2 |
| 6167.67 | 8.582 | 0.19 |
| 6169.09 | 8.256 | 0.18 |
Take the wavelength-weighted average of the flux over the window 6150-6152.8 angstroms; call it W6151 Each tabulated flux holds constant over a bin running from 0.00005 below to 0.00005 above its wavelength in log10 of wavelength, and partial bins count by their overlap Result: 8.41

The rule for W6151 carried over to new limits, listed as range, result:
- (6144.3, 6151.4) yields 8.46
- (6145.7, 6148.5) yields 8.5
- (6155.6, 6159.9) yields 8.64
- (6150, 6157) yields 8.52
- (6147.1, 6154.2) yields 8.4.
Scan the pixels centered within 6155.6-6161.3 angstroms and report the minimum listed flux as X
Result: 8.163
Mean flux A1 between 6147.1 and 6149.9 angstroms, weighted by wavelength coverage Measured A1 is 8.31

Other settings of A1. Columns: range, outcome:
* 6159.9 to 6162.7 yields 8.49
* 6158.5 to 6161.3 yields 8.27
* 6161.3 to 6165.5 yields 8.54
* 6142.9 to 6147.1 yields 8.6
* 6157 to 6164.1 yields 8.54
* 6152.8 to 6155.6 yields 8.58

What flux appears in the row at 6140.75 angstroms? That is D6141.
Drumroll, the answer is 8.829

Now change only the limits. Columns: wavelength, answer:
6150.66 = 8.45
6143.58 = 8.546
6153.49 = 8.619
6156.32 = 8.566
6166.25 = 8.311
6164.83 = 8.4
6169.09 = 8.256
